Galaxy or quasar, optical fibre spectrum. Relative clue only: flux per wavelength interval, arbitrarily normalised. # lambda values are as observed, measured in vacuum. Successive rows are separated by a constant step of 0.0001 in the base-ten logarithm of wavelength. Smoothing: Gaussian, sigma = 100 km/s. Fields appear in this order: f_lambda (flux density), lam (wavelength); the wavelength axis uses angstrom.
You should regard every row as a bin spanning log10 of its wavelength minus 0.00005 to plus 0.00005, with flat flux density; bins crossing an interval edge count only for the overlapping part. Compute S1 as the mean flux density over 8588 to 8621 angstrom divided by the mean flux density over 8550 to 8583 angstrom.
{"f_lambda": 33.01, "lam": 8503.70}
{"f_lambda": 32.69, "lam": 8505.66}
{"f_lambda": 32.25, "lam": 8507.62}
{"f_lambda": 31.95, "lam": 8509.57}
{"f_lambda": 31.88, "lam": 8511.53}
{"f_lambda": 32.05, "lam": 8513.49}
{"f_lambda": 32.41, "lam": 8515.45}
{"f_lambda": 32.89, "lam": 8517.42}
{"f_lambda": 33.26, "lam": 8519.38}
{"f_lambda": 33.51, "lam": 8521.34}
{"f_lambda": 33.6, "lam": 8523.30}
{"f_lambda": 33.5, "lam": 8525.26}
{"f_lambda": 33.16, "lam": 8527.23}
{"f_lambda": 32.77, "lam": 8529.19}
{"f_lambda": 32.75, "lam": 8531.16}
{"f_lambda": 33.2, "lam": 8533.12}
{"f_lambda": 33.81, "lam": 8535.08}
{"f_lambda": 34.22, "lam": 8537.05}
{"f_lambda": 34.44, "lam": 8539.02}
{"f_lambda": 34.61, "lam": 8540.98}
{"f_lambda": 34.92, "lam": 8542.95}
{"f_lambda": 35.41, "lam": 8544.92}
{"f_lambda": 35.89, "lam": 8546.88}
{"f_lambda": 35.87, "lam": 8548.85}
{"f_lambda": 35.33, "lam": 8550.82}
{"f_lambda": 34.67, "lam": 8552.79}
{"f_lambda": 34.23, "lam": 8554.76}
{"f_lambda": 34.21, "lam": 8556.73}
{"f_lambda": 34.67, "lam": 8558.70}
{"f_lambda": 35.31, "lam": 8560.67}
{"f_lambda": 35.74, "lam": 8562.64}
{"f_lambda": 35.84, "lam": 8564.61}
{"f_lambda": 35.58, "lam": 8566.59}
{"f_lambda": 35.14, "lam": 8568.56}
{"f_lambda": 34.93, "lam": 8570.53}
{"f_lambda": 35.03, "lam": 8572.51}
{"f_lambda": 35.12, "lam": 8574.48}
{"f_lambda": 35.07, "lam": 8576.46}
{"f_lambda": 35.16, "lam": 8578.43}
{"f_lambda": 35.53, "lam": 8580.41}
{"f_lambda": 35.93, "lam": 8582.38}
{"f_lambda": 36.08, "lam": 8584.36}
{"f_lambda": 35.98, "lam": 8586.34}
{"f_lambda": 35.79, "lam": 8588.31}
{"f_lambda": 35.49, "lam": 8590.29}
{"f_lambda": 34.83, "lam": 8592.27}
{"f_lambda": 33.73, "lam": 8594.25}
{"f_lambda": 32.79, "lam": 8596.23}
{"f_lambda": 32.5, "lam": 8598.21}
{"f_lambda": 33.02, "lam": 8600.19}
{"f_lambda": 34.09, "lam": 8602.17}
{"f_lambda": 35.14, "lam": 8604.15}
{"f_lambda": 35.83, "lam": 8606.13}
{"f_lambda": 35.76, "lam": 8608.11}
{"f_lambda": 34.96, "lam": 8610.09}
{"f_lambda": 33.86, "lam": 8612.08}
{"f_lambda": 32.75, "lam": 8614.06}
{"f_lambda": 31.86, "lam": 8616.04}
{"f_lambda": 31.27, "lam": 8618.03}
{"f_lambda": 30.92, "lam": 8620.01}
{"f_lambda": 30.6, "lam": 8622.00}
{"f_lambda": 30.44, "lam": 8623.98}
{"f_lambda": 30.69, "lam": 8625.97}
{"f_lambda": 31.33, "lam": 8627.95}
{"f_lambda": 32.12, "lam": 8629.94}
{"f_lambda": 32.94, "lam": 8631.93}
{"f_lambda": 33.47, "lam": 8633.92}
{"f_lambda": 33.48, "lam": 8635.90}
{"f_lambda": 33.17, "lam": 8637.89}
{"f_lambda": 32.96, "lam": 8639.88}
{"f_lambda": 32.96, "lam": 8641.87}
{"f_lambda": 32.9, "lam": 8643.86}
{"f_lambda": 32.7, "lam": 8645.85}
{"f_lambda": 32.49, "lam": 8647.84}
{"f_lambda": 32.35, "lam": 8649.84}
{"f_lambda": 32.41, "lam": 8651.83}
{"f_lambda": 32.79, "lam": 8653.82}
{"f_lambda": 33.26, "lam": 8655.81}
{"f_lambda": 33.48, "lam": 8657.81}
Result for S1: 0.96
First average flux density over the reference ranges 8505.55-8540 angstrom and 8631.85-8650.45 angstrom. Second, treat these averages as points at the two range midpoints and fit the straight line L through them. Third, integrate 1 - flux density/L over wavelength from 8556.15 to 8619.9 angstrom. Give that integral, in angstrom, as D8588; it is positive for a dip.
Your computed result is -3.1 angstrom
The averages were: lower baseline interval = 33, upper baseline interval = 32.9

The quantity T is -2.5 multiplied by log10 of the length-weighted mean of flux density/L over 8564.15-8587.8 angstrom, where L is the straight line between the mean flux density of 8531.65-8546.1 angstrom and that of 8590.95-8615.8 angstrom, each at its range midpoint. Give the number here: -0.04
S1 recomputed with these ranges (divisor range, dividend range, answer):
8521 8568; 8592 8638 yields 0.96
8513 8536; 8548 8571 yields 1.06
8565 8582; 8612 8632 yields 0.90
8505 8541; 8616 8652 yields 0.97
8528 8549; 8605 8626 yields 0.95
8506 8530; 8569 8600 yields 1.06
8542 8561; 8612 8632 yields 0.90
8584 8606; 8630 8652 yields 0.95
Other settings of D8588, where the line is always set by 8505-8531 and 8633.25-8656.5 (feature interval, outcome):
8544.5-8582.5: -2.8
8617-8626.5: 0.6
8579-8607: -1.6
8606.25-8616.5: -0.4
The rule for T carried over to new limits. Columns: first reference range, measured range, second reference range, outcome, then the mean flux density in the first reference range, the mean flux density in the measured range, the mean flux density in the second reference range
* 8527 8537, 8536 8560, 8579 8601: -0.04 mag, 33.2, 34.9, 34.7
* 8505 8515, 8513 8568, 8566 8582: -0.02 mag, 32.2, 34.2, 35.2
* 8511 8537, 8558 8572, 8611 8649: -0.08 mag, 33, 35.3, 32.3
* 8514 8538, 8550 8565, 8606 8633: -0.06 mag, 33.2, 35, 32.4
